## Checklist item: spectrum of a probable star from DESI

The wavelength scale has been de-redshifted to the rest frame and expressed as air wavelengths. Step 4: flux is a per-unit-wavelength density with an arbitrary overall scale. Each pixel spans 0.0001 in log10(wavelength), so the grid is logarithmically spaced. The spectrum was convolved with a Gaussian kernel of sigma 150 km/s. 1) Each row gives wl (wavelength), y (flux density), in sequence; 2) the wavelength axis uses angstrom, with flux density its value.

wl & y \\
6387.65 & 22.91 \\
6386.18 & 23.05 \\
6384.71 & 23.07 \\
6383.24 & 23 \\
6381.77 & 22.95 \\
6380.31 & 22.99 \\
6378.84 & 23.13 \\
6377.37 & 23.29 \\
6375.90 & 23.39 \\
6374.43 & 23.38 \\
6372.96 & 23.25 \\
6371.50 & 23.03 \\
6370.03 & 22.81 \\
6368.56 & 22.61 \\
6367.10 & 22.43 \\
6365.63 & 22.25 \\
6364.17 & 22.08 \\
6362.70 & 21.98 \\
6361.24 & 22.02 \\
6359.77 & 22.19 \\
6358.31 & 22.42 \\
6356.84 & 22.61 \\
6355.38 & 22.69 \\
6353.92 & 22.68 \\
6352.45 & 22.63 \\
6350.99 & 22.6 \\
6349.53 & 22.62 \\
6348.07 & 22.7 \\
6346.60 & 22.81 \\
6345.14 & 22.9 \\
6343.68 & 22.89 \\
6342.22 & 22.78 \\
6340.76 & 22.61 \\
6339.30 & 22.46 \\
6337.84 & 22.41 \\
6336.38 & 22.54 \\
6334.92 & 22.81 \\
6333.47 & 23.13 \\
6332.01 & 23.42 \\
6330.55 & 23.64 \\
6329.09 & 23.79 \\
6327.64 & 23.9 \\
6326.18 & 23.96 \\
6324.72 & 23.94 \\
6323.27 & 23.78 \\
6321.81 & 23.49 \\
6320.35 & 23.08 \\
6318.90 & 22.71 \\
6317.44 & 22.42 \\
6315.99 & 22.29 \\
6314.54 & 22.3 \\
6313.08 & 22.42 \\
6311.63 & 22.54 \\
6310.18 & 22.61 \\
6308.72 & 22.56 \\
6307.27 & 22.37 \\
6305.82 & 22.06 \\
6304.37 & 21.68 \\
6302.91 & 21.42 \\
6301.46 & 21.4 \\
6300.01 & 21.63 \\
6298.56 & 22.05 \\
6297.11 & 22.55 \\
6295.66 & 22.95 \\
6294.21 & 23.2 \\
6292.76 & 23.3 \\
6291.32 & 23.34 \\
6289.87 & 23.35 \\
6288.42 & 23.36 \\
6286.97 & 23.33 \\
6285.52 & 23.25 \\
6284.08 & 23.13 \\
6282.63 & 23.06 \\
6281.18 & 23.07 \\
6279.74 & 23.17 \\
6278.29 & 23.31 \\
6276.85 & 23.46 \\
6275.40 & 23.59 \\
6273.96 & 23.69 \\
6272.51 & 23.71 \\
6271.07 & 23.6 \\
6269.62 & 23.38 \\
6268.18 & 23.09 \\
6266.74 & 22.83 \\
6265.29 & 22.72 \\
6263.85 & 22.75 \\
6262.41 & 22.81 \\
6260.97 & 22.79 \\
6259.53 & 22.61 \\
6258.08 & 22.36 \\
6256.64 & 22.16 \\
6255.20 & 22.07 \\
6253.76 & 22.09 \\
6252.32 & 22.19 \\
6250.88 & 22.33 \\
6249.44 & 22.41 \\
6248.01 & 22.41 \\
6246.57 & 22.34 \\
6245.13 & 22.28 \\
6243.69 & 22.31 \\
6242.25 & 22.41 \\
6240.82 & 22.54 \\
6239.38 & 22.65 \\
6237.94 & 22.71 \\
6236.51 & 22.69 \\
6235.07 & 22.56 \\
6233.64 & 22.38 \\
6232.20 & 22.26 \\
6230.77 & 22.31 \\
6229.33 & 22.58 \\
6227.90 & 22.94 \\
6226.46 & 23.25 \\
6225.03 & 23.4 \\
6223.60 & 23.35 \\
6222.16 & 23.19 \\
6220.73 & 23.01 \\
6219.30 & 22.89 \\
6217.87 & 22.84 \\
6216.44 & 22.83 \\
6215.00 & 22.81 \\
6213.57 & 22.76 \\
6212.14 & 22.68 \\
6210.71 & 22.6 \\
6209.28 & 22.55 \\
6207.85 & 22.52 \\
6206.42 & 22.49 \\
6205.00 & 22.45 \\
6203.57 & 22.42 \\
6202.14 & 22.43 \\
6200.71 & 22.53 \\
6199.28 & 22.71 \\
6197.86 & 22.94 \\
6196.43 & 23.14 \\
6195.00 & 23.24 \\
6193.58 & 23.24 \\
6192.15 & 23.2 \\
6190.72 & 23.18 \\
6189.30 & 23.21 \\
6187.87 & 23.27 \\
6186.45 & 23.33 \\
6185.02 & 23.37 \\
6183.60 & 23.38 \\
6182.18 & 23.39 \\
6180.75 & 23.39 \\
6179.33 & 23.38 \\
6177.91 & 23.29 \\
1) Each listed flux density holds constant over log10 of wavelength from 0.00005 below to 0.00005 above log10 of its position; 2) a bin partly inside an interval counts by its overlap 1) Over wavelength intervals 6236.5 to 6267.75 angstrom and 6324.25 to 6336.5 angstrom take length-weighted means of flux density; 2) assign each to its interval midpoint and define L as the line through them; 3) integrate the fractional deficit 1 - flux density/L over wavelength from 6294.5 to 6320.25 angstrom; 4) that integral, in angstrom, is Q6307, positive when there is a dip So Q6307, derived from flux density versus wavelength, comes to 1.0 angstrom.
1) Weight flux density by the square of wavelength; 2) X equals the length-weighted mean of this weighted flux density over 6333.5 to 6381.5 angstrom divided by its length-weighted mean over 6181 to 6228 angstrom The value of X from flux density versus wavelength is 1.0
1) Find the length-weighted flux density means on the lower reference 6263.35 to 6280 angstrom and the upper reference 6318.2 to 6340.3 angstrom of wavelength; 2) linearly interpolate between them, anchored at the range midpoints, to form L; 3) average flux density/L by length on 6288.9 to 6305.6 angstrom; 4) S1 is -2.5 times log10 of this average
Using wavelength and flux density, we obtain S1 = 0.039 mag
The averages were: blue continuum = 23.3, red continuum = 23.3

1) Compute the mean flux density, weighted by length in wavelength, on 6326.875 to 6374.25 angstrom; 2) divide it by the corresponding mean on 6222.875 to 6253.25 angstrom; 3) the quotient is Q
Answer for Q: 1.0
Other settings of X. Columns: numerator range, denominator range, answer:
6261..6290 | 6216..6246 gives 1.04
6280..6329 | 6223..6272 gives 1.03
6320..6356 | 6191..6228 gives 1.05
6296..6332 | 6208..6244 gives 1.03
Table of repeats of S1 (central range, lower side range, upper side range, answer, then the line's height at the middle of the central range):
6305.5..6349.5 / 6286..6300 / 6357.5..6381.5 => 0.00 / 22.9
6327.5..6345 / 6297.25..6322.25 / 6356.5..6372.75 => -0.03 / 22.4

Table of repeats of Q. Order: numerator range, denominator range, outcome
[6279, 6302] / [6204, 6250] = 1.01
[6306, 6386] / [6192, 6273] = 1.01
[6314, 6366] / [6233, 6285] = 1.00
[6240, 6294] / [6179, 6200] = 0.99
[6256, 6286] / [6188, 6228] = 1.01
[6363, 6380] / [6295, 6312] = 1.03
